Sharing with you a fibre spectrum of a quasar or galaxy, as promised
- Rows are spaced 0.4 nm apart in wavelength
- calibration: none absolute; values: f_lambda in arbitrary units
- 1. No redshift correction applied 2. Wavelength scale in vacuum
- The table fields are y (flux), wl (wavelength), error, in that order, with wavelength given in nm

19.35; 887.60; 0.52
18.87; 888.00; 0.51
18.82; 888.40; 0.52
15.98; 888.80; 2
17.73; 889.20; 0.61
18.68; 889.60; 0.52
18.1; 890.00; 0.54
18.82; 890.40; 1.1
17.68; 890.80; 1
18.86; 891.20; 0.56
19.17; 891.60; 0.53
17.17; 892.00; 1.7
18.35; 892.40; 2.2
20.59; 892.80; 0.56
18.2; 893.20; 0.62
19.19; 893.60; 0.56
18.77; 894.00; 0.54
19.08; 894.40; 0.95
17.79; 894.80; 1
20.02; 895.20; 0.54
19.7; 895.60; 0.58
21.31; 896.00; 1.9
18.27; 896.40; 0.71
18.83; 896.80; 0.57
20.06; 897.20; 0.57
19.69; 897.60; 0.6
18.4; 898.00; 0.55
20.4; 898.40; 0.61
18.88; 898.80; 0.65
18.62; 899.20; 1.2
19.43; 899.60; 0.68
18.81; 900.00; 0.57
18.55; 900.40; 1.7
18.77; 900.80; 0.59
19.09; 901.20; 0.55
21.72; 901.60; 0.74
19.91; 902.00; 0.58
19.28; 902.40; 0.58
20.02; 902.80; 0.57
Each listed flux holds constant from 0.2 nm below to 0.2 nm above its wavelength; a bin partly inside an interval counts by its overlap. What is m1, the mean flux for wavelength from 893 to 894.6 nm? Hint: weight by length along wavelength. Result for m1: 18.8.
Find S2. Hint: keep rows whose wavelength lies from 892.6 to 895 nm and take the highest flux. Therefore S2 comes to 20.59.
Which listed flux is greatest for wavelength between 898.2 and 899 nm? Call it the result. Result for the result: 20.4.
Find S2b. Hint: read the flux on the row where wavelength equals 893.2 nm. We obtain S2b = 18.2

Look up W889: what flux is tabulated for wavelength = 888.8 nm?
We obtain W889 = 15.98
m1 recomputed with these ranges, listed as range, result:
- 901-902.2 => 20.2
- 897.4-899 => 19.3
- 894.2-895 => 18.4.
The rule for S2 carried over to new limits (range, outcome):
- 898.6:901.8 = 21.72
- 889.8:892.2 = 19.17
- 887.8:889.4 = 18.87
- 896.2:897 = 18.83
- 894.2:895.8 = 20.02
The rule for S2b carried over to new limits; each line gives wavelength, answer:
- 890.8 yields 17.68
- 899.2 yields 18.62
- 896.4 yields 18.27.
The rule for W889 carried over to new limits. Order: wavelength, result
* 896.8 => 18.83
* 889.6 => 18.68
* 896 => 21.31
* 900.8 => 18.77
